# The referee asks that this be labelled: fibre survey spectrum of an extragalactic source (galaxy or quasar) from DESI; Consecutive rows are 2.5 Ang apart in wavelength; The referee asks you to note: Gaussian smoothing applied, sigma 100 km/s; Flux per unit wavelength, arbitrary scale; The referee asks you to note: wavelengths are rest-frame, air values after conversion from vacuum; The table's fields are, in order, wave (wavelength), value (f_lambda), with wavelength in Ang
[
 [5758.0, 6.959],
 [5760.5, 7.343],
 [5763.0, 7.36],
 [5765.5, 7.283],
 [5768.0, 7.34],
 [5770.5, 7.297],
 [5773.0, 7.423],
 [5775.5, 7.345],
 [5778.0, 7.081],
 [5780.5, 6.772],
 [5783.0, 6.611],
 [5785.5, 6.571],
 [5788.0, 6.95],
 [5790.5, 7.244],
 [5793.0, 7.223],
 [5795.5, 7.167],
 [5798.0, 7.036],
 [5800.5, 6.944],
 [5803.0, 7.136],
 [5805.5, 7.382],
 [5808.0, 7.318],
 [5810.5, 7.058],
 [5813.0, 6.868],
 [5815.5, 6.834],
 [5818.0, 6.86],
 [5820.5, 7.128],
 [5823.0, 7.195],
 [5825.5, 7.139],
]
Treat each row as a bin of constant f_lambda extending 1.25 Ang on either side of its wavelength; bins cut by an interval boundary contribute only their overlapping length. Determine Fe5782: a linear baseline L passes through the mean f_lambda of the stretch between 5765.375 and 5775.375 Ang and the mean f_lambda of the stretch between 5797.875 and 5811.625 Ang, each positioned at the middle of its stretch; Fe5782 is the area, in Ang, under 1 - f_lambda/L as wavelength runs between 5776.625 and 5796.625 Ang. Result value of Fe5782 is 0.8 Ang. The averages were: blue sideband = 7.34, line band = 6.95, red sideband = 7.16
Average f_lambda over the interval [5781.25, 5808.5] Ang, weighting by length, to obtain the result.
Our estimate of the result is 7.04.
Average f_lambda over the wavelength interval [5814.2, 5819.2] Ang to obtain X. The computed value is 6.85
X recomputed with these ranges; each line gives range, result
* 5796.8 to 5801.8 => 6.99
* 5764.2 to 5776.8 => 7.34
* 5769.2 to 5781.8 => 7.18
